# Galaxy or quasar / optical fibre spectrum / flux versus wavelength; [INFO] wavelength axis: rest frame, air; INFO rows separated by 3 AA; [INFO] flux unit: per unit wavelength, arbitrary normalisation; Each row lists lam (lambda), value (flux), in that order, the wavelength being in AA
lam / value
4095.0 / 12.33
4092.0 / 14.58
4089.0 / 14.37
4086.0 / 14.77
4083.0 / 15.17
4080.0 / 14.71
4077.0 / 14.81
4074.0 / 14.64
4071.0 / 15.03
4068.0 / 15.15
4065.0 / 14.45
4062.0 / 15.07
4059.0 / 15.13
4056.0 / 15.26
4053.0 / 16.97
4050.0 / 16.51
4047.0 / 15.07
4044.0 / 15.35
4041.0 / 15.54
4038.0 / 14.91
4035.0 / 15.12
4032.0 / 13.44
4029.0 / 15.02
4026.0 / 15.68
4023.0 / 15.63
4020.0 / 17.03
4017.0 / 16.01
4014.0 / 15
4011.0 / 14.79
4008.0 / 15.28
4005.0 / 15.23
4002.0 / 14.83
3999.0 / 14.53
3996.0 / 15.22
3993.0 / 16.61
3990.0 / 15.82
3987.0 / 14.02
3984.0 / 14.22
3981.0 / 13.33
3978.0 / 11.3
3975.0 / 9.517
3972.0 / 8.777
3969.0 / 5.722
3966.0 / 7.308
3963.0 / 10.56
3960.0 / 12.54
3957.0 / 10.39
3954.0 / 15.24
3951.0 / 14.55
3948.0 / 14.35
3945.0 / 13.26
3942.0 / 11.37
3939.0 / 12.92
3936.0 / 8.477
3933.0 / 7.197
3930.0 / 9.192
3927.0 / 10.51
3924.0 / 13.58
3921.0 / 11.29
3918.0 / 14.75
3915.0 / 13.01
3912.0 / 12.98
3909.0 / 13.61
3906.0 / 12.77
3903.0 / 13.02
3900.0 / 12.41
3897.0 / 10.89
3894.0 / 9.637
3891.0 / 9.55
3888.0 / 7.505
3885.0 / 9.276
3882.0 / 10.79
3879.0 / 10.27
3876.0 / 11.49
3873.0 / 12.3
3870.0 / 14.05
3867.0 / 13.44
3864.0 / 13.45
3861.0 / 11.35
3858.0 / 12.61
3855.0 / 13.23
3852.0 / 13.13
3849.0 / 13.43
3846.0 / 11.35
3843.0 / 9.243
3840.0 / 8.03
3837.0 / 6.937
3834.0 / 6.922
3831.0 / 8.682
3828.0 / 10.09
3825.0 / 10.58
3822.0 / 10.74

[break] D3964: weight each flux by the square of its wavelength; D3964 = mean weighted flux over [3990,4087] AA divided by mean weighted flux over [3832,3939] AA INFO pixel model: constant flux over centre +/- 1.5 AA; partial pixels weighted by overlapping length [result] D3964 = 1.5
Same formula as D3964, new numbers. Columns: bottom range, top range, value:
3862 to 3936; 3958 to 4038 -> 1.25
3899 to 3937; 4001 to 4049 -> 1.37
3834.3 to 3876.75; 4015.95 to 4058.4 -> 1.47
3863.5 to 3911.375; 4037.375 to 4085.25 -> 1.44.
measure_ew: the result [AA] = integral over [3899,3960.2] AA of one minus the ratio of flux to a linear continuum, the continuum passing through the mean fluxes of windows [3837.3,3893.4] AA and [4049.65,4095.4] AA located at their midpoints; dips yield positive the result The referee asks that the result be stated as 0.6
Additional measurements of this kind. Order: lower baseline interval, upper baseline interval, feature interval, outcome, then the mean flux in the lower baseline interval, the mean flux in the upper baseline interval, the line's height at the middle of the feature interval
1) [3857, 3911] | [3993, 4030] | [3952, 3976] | 6.6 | 11.6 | 15.4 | 14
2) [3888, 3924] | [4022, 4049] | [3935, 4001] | 5.9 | 12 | 15.1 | 13.5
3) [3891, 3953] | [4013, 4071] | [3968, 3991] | 3.4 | 12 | 15.4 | 13.6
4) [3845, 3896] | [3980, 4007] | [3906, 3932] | 1.2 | 11.6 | 14.9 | 12.9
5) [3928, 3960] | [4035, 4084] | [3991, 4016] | -3.1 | 11.7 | 15.2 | 13.5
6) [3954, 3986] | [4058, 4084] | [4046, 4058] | -1.6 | 10.7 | 14.9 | 14.1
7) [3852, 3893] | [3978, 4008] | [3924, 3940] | 3.9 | 11.5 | 14.7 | 13.1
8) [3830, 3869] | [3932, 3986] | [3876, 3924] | -1.8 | 11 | 11.2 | 11.1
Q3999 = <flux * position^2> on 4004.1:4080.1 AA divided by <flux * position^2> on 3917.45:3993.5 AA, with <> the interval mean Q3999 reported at 1.4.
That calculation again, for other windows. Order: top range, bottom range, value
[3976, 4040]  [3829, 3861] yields 1.55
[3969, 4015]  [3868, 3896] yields 1.36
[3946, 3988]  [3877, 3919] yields 1.05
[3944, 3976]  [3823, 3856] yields 1.17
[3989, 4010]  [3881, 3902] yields 1.61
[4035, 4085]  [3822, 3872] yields 1.53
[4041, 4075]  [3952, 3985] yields 1.48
